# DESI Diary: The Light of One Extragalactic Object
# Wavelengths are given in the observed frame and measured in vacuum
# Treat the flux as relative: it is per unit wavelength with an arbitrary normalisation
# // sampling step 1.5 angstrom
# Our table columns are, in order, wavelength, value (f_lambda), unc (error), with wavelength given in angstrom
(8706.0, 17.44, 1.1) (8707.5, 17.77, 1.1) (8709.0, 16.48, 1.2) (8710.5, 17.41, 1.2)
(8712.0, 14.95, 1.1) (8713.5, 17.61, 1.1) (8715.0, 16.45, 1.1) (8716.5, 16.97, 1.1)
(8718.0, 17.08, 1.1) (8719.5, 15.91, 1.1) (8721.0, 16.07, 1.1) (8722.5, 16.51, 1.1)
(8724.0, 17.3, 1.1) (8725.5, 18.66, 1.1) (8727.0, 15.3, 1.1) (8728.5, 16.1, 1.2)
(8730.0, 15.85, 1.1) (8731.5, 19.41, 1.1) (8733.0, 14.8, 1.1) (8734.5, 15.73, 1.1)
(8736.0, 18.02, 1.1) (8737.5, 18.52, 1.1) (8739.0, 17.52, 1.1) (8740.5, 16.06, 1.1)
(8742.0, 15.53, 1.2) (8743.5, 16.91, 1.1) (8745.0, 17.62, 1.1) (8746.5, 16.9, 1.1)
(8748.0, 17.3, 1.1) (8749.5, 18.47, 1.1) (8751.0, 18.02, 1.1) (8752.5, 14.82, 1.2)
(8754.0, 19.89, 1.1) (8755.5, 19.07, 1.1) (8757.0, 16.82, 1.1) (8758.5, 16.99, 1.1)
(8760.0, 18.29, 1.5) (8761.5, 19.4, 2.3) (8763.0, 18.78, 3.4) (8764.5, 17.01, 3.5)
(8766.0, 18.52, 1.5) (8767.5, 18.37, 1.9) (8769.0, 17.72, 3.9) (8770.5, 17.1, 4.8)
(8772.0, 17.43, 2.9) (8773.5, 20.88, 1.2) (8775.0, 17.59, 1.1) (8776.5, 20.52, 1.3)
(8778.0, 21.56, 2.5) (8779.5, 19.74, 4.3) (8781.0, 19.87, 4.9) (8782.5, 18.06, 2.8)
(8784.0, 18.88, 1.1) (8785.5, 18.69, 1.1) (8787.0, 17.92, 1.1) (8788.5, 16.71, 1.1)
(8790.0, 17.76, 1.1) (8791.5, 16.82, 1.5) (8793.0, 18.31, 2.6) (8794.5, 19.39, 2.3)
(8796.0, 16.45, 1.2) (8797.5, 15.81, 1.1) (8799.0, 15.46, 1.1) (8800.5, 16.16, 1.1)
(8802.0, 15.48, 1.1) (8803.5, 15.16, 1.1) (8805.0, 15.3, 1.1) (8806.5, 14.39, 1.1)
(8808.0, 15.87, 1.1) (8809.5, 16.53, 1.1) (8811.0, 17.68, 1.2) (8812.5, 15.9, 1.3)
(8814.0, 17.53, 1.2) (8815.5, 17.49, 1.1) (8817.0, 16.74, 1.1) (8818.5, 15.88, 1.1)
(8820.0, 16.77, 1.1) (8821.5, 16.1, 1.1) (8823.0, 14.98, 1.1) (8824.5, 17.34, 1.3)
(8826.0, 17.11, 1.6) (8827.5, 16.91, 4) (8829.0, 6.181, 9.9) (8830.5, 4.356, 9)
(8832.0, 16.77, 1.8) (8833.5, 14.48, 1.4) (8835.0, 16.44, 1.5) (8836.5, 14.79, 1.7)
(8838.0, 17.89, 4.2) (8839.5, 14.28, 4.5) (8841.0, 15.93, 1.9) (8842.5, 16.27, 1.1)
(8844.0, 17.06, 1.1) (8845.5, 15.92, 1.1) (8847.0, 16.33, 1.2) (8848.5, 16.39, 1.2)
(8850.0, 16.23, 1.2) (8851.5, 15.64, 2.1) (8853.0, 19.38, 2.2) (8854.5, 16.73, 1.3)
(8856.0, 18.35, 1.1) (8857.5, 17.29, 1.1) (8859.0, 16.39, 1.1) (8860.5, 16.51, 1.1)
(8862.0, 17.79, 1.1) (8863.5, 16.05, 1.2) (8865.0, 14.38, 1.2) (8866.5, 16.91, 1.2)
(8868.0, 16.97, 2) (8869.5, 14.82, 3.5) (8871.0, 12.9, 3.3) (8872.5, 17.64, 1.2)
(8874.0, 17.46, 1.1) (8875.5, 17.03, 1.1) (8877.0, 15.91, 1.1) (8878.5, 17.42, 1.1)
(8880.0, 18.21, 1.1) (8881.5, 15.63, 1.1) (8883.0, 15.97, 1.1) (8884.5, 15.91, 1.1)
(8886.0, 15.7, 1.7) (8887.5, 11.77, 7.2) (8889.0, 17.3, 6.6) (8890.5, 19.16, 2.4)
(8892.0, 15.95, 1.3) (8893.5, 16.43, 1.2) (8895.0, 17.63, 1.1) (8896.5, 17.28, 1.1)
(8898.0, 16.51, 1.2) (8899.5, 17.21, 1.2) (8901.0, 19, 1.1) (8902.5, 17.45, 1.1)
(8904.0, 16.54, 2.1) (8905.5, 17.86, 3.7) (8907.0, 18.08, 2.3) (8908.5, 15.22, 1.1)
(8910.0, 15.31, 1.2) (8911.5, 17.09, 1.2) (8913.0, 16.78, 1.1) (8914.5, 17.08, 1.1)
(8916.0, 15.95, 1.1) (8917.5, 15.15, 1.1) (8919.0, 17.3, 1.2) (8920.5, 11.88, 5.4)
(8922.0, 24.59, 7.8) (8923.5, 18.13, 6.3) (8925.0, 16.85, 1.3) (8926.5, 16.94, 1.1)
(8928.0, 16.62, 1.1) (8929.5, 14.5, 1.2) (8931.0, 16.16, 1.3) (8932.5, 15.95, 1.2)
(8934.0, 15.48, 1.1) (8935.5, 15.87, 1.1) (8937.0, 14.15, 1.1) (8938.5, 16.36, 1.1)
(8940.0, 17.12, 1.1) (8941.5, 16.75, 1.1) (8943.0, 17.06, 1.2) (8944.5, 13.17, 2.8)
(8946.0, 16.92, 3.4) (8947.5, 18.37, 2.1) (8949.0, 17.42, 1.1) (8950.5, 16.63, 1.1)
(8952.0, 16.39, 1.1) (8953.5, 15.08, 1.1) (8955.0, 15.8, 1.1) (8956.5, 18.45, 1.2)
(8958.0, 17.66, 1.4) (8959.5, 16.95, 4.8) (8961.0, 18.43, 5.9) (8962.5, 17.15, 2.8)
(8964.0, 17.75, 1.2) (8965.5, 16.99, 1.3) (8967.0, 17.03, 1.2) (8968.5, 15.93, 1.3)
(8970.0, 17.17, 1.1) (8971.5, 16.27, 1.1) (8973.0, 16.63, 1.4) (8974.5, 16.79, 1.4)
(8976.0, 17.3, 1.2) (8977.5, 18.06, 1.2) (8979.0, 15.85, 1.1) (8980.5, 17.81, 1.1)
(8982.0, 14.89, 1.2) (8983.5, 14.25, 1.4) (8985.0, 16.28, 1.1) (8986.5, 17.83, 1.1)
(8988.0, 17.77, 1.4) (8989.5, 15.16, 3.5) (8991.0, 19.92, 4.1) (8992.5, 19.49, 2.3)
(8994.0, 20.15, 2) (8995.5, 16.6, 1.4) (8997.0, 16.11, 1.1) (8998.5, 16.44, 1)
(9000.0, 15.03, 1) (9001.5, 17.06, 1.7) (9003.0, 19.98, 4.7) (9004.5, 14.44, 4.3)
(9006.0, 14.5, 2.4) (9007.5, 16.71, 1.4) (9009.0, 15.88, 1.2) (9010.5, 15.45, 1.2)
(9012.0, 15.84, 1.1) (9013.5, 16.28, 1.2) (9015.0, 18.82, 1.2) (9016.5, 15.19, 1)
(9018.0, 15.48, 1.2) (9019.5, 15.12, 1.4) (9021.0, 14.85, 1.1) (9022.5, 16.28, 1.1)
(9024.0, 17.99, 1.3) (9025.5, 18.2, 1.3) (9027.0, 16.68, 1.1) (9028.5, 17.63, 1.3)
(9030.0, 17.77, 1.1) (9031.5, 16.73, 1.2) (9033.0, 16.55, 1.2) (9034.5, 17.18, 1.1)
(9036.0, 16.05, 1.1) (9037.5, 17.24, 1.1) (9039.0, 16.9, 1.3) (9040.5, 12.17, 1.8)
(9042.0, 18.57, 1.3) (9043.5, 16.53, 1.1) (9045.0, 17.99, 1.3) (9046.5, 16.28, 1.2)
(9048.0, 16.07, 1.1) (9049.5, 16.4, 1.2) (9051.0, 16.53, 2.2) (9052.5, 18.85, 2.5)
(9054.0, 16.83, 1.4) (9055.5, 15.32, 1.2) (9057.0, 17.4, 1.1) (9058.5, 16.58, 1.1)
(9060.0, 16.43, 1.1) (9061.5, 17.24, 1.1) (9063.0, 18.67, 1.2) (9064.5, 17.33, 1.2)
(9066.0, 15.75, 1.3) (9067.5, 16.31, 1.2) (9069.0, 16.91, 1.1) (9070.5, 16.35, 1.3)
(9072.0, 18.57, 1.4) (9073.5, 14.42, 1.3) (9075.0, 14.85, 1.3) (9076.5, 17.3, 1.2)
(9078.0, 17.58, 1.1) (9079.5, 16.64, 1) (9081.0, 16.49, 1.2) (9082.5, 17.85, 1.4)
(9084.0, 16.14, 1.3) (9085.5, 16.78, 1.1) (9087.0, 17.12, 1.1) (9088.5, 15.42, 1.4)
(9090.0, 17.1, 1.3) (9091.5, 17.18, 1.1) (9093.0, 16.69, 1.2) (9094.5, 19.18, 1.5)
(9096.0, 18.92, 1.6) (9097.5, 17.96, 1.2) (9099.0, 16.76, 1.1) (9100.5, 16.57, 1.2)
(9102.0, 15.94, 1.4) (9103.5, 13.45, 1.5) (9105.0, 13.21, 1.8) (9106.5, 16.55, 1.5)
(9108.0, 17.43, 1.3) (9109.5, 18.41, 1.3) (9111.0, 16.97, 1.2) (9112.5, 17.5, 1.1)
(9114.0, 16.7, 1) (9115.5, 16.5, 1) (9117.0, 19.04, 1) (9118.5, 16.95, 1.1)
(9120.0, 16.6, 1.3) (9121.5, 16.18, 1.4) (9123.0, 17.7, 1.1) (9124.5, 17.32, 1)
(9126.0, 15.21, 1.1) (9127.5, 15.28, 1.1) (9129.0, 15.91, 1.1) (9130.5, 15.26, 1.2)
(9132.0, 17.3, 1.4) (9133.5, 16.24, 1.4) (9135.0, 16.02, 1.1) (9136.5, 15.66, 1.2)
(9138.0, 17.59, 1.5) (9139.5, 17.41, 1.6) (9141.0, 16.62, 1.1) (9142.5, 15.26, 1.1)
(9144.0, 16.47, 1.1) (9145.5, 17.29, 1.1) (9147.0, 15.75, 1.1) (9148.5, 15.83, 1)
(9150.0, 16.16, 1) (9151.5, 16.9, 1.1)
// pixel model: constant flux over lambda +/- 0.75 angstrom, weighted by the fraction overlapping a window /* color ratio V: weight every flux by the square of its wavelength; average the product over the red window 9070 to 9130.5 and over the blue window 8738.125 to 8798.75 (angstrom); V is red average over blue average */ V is 1.00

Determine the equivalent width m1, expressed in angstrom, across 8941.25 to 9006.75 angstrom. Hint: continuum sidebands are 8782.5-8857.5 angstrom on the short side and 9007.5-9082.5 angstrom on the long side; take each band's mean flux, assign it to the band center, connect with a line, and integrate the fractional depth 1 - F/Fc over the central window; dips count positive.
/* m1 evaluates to -1.5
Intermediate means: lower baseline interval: 16.2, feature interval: 16.9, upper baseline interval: 16.6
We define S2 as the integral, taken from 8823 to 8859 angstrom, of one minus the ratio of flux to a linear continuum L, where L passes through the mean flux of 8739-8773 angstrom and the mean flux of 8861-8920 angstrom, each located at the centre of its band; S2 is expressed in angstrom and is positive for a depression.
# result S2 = 2.8 angstrom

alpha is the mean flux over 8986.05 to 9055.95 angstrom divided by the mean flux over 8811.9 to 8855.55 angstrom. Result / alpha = 1.07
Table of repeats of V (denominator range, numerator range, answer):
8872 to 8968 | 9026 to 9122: 1.04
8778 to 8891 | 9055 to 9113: 1.08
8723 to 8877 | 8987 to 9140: 1.06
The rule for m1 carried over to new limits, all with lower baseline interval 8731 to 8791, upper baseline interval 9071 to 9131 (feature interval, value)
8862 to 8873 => 1.1 angstrom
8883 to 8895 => 0.9 angstrom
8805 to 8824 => 1.6 angstrom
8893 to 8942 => 1.9 angstrom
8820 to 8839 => 3.4 angstrom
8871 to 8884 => 0.6 angstrom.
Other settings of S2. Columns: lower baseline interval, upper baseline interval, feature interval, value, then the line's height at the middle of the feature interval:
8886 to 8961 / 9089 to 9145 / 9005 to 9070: 0.3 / 16.7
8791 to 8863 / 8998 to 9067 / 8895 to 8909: -0.9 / 16.2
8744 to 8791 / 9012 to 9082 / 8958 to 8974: 0.1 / 17.1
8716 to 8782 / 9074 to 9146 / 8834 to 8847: 1.0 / 17.4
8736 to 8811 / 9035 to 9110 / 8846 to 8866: 0.7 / 17.4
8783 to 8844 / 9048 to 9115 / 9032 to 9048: 0.1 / 16.7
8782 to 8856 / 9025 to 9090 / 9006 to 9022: 0.7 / 16.6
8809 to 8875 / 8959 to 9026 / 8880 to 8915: -0.9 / 16.2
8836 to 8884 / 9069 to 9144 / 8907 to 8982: -0.6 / 16.5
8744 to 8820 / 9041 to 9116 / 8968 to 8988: 0.5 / 17.1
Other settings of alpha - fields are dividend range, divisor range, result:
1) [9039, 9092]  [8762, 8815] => 0.95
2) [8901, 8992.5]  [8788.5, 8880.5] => 1.04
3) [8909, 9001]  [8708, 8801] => 0.95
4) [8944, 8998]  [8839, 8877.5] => 1.03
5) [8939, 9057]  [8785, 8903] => 1.03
